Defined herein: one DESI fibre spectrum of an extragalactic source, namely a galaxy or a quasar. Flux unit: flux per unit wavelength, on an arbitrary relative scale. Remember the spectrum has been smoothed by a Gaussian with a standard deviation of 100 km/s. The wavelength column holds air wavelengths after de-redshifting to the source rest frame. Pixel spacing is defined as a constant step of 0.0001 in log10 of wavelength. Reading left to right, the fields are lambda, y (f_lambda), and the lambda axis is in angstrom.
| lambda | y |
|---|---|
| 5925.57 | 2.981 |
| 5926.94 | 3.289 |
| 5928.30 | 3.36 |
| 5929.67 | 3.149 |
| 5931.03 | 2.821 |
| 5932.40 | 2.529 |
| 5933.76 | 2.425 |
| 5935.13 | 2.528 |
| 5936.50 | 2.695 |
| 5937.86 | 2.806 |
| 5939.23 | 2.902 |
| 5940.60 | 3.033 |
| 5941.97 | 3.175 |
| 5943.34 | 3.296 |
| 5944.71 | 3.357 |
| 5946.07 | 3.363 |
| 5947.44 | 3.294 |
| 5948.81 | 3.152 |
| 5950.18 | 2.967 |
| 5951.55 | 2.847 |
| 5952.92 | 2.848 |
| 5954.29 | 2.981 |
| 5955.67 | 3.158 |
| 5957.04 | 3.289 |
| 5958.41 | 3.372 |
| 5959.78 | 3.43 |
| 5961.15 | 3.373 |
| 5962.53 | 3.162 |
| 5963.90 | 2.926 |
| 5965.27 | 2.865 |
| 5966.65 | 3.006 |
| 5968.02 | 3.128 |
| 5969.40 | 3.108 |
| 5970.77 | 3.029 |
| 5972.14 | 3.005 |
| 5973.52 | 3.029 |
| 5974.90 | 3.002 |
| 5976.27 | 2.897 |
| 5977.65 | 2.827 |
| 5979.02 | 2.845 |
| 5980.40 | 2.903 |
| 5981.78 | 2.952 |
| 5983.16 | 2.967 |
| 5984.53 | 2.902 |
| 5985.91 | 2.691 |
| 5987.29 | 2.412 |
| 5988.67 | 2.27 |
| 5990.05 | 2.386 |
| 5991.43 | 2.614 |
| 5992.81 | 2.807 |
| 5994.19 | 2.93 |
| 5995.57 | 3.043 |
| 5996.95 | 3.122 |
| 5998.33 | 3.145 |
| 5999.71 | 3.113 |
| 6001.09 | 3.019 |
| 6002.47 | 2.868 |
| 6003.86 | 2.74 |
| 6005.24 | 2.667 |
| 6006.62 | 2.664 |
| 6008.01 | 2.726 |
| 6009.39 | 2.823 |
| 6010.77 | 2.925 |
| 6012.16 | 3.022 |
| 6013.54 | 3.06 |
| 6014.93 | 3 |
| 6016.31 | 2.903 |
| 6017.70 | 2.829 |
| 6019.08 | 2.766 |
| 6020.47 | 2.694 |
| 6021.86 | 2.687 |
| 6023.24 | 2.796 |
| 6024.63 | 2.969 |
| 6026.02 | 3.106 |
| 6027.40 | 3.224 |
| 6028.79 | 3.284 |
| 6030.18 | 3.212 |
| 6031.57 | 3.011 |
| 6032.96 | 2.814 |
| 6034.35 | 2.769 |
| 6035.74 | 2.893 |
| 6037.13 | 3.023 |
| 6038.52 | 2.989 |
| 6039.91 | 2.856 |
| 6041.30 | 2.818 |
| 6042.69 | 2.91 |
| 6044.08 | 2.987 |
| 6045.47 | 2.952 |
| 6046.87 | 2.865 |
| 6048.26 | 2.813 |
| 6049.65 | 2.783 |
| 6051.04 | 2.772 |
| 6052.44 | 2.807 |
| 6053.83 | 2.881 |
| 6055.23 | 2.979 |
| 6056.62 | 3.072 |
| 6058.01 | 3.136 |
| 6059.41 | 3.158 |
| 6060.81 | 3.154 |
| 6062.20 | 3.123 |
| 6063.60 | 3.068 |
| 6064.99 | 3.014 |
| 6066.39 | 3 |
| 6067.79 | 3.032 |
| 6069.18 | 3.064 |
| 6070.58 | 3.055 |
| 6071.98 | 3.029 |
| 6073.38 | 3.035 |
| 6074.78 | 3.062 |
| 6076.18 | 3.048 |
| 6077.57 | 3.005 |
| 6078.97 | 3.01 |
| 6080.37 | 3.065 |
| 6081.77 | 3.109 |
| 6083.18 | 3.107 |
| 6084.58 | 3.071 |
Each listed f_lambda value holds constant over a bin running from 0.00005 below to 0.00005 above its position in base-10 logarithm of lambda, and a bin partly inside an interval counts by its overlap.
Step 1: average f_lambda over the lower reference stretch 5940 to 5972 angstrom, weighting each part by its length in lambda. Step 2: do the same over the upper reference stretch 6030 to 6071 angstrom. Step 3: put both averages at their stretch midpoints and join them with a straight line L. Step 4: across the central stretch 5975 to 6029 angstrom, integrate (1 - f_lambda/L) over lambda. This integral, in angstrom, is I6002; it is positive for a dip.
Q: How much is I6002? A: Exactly 3.4 angstrom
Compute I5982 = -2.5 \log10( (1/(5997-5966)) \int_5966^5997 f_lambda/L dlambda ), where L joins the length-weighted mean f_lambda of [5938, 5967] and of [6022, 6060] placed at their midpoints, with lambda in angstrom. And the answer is 0.08 mag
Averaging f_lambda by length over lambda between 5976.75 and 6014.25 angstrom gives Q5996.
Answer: 2.83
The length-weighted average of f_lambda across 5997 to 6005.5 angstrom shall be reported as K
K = 2.95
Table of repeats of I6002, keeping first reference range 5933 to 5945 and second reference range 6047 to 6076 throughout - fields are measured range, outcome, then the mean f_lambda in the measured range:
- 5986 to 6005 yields 0.94 angstrom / 2.8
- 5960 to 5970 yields -0.62 angstrom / 3.1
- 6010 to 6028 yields 0.27 angstrom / 2.92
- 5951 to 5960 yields -0.65 angstrom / 3.12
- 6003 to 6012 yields 0.54 angstrom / 2.77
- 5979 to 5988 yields 0.39 angstrom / 2.8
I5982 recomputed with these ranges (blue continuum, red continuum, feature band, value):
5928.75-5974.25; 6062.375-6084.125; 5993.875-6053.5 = 0.05 mag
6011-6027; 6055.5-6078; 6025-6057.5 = 0.01 mag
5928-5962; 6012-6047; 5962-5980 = 0.01 mag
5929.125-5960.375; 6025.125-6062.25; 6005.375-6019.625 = 0.05 mag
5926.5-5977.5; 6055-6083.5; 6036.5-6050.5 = 0.06 mag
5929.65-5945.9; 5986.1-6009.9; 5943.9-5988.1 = -0.07 mag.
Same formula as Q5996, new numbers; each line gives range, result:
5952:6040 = 2.94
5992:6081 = 2.96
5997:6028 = 2.9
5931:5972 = 3.03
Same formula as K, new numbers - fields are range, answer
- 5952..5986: 3.03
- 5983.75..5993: 2.58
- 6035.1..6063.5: 2.95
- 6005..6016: 2.87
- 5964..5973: 3.02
